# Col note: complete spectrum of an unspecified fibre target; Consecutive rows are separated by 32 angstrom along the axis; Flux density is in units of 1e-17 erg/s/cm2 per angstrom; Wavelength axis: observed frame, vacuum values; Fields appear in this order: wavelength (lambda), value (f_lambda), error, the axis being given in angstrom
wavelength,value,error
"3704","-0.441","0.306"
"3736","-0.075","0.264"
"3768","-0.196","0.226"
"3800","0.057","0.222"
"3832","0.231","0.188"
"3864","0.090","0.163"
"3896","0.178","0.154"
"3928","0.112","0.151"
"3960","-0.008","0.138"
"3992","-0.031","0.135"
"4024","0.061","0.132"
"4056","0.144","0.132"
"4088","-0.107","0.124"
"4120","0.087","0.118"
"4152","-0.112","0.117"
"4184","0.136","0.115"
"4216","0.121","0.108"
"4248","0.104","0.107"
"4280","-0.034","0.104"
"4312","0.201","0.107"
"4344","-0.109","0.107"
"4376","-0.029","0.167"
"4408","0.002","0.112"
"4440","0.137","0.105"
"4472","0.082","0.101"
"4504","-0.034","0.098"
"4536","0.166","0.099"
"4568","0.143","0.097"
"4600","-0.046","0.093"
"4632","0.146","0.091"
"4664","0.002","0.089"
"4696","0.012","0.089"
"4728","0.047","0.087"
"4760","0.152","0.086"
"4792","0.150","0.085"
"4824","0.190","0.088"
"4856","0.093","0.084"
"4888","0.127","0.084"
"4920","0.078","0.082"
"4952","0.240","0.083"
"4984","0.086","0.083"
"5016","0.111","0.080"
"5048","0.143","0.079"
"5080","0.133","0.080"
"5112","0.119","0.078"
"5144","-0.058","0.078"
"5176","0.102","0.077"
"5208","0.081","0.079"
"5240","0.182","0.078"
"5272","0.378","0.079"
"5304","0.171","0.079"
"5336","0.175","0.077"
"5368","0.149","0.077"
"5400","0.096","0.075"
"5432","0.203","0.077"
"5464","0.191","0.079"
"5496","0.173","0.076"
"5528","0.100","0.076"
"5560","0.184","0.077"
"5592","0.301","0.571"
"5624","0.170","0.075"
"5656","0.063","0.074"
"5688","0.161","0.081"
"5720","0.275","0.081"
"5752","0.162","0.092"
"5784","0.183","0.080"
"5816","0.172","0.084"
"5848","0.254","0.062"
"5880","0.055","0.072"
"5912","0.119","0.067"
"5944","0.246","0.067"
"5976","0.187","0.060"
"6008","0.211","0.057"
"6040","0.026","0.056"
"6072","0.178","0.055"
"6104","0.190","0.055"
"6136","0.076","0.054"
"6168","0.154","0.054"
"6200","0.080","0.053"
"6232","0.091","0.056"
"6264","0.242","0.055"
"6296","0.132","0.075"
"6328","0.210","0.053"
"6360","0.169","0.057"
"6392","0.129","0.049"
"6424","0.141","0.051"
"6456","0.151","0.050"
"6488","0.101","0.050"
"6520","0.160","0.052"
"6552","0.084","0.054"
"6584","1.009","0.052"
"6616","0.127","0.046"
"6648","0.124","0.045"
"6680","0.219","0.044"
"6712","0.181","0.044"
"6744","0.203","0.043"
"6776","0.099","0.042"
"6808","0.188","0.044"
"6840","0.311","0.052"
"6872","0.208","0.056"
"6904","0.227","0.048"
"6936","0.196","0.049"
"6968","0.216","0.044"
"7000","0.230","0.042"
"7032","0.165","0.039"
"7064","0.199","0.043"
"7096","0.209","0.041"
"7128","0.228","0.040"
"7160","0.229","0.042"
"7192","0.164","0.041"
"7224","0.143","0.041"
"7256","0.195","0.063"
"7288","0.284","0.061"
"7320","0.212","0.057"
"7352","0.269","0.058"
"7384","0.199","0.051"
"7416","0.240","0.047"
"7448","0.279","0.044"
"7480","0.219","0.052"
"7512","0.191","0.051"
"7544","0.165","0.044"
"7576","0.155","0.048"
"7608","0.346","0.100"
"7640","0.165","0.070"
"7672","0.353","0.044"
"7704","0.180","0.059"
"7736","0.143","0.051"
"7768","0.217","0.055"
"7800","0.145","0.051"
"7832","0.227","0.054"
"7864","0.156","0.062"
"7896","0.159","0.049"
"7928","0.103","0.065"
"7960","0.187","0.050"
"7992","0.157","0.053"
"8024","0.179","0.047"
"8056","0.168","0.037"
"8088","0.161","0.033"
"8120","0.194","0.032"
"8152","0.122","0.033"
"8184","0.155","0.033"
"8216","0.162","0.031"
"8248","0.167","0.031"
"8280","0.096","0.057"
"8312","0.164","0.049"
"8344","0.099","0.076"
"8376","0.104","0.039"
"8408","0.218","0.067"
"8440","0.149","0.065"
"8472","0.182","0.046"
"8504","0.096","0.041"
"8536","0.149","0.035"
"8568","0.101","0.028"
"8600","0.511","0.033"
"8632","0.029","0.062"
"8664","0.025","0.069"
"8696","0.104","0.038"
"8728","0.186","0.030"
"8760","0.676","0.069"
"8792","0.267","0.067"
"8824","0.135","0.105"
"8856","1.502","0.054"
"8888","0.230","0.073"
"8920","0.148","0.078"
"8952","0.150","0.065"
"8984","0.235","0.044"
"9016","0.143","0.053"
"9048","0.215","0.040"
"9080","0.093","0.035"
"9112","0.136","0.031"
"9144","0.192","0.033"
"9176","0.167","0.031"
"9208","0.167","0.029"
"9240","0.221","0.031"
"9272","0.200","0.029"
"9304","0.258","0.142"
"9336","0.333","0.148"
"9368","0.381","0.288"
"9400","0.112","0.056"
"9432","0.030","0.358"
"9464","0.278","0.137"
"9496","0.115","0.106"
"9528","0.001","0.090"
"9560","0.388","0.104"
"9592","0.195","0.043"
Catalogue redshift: 0.77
